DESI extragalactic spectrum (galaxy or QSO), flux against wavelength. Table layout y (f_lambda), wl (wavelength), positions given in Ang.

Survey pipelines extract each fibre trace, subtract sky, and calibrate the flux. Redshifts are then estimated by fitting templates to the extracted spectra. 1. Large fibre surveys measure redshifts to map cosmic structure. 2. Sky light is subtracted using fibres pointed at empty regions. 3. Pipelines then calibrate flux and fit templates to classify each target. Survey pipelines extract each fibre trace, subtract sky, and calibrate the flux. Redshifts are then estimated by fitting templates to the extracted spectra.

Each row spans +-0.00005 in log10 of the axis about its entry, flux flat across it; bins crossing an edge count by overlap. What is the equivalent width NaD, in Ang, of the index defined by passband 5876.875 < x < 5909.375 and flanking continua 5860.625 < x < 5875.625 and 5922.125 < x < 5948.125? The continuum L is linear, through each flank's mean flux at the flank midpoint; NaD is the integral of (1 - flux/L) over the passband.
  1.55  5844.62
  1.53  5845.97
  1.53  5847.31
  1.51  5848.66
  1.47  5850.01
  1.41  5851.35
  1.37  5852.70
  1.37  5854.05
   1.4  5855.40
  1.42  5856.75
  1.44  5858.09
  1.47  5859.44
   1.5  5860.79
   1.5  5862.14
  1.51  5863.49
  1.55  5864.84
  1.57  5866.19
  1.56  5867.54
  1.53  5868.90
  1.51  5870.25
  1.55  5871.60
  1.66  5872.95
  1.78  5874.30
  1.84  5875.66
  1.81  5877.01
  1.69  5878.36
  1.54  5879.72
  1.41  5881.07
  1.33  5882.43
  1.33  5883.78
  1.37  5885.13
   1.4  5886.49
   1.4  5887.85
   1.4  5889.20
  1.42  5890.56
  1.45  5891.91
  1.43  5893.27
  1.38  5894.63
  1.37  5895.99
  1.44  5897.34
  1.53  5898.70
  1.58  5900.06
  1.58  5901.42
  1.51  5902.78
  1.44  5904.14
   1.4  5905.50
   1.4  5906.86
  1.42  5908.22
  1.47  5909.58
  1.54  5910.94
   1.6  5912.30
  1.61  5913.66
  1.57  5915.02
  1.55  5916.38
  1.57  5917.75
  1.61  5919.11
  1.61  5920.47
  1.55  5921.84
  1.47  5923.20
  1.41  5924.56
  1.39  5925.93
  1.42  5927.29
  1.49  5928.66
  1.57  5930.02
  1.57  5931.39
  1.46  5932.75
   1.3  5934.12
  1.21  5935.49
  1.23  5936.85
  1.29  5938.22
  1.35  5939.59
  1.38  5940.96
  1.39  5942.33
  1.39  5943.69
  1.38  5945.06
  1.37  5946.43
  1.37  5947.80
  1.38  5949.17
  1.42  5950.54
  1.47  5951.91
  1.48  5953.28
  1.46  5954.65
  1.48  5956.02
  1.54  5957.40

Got 1.2 Ang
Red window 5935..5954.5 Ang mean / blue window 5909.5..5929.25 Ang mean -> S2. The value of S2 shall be 0.90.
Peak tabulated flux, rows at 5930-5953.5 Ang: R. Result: 1.57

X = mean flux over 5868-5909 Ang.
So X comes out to 1.5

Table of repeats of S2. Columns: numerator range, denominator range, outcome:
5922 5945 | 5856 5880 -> 0.89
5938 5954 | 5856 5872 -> 0.92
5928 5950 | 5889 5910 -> 0.95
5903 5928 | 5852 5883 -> 0.98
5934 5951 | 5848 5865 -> 0.92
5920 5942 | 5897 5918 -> 0.94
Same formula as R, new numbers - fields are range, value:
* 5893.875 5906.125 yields 1.58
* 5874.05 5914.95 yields 1.84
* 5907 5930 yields 1.61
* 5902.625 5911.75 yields 1.54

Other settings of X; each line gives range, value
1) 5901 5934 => 1.5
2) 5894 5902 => 1.48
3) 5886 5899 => 1.42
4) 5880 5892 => 1.39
